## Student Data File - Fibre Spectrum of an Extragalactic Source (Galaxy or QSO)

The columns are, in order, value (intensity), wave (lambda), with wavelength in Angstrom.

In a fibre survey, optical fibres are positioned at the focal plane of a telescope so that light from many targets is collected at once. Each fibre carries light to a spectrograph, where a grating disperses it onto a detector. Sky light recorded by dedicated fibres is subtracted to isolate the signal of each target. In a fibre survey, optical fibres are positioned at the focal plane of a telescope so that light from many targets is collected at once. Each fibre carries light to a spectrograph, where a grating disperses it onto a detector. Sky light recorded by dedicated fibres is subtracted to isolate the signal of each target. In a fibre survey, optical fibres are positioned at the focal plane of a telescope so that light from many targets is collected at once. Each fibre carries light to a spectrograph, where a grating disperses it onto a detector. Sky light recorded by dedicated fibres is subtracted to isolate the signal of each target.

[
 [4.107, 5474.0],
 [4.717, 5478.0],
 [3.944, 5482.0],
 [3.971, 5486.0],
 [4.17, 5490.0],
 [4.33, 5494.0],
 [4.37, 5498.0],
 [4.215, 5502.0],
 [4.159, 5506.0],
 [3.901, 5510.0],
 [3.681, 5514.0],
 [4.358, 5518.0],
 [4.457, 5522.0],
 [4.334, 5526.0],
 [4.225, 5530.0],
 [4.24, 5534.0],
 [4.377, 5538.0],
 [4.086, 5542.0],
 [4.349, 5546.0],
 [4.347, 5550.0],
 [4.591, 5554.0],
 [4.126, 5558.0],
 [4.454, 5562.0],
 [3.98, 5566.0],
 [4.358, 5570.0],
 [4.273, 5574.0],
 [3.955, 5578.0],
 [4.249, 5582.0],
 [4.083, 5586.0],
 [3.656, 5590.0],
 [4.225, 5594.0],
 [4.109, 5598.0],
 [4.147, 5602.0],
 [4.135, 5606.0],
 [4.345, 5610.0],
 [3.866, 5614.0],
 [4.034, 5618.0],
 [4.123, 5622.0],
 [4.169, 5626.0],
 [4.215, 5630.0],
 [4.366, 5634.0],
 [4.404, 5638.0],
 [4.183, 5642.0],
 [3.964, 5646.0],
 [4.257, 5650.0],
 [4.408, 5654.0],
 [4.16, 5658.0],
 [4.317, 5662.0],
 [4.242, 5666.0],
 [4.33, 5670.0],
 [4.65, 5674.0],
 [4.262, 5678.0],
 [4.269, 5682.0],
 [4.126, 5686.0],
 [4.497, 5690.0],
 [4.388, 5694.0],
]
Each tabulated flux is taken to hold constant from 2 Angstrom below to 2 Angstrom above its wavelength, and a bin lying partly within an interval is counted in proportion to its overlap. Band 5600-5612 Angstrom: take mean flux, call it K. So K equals 4.21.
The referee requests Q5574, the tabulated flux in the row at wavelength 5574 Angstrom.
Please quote 4.273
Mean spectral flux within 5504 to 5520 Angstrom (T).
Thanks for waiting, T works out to 4.02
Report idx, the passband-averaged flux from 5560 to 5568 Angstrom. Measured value 4.22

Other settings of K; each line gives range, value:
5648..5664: 4.29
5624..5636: 4.25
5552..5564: 4.39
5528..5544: 4.23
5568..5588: 4.18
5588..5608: 4.05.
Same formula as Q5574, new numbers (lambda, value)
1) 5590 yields 3.656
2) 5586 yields 4.083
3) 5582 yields 4.249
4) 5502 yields 4.215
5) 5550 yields 4.347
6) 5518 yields 4.358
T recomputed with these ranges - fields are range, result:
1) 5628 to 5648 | 4.23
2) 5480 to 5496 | 4.1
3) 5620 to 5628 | 4.15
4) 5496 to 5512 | 4.16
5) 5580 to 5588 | 4.17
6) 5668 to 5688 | 4.33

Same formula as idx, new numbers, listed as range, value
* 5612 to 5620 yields 3.95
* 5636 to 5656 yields 4.24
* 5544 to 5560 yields 4.35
